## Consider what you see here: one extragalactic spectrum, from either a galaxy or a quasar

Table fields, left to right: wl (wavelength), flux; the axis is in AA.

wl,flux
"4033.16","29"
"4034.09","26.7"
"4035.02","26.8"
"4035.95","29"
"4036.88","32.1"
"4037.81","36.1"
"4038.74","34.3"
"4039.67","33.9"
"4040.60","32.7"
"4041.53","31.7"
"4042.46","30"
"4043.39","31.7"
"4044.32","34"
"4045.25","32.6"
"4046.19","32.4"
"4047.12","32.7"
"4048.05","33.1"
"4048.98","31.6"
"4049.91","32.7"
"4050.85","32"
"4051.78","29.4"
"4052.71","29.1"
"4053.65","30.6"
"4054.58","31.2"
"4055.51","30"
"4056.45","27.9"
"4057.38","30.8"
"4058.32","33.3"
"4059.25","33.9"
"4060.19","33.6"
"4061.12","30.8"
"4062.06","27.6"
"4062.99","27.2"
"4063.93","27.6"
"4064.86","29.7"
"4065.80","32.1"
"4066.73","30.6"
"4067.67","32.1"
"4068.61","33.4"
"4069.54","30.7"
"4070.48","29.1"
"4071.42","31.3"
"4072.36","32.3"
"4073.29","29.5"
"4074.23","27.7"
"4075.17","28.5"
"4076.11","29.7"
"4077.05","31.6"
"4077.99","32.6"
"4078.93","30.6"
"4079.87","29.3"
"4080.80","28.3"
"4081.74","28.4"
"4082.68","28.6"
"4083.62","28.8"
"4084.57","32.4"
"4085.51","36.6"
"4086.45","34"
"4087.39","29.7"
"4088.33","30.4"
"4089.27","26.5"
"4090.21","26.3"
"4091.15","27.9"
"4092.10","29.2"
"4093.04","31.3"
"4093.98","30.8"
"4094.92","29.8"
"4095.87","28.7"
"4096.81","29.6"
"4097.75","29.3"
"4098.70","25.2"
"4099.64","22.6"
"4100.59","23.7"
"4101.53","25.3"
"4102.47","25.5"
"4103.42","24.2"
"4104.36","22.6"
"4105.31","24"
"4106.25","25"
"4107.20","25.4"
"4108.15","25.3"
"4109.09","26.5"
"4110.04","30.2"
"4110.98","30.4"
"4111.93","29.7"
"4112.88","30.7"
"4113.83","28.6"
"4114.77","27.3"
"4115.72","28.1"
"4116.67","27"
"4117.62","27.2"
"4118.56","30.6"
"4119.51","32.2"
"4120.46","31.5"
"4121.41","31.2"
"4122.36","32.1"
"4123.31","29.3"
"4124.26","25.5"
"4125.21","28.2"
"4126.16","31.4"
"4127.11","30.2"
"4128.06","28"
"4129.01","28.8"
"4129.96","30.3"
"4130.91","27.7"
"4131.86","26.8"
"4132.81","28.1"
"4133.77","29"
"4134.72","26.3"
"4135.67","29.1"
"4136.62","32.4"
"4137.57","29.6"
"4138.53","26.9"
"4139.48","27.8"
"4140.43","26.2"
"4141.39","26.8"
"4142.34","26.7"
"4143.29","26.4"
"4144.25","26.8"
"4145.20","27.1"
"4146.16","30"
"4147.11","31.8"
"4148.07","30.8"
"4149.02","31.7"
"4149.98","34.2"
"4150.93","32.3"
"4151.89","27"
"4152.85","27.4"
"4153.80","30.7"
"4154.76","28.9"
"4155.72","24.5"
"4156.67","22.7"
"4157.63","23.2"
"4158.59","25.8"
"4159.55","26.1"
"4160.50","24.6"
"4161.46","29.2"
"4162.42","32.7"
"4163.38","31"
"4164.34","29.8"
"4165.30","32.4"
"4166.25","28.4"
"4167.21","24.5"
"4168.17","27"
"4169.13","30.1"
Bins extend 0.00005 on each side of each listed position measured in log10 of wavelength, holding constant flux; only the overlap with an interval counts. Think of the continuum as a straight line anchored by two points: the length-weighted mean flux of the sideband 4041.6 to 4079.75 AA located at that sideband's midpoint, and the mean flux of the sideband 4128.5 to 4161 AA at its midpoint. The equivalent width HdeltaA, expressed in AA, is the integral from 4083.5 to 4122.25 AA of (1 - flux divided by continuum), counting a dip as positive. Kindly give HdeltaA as 1.5 AA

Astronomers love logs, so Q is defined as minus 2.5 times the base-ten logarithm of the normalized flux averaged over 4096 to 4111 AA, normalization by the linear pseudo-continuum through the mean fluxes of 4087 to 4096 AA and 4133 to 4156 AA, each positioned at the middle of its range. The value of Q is 0.124 mag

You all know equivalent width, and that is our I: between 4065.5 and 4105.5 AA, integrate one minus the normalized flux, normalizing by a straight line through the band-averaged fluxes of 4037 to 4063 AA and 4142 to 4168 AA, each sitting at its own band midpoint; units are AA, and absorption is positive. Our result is 2.0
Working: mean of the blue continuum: 31.8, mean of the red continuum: 28.4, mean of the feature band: 29.1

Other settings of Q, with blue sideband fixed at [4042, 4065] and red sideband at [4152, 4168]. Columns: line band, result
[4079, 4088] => -0.02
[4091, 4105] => 0.10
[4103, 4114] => 0.09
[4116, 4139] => -0.02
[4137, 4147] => 0.02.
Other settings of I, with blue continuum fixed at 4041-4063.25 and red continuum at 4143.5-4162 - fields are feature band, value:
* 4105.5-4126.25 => 0.4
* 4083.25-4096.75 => 0.0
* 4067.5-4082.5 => 0.2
